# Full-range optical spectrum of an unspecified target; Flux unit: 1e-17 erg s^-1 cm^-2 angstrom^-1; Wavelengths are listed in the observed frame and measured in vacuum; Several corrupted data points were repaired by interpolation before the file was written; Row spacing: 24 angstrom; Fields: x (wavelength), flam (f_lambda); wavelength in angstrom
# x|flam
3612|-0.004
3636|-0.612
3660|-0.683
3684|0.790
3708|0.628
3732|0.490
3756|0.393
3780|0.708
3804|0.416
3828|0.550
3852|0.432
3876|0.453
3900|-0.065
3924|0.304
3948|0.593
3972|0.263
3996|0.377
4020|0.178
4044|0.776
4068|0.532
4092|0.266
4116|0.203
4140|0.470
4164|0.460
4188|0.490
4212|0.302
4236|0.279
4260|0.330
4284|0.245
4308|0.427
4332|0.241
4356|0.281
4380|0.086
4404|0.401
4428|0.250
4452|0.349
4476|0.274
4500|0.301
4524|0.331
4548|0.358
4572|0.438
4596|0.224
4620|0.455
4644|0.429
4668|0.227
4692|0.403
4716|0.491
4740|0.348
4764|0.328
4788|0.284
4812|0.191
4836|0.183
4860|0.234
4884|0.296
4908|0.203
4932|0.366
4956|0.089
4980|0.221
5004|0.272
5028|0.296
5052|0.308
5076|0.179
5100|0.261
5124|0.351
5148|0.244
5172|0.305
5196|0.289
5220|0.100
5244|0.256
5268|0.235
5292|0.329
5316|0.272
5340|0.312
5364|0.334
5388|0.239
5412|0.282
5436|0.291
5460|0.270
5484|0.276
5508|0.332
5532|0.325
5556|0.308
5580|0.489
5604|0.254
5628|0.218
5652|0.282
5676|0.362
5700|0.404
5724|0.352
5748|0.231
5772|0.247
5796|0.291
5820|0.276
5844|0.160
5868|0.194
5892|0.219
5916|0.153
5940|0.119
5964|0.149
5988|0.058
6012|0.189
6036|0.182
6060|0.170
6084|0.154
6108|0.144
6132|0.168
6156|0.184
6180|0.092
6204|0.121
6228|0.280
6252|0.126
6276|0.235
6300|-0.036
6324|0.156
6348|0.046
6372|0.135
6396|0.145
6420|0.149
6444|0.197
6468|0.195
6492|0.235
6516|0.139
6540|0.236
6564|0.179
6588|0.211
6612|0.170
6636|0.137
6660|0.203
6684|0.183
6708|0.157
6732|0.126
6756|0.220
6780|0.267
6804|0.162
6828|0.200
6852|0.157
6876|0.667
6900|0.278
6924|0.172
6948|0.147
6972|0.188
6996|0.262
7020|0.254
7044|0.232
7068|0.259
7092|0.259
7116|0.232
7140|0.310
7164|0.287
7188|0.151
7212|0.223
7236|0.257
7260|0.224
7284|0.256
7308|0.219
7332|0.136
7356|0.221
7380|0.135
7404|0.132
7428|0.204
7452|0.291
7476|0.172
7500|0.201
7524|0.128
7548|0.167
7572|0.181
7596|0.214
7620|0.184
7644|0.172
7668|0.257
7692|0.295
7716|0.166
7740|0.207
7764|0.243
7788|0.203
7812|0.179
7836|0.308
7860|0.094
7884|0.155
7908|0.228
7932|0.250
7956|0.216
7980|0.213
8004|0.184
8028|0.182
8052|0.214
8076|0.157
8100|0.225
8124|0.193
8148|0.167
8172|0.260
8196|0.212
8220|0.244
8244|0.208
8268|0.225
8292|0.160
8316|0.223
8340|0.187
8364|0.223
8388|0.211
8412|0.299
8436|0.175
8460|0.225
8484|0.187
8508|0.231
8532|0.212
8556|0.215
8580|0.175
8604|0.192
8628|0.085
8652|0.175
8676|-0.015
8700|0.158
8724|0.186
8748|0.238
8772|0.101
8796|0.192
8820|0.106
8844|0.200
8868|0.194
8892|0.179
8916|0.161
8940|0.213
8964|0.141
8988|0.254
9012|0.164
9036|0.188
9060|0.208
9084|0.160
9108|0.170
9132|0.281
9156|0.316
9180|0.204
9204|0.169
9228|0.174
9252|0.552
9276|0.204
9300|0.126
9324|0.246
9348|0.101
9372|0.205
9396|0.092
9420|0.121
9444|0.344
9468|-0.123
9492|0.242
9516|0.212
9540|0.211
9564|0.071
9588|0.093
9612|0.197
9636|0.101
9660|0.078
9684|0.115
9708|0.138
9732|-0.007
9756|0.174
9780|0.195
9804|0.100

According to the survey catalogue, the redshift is 0.847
